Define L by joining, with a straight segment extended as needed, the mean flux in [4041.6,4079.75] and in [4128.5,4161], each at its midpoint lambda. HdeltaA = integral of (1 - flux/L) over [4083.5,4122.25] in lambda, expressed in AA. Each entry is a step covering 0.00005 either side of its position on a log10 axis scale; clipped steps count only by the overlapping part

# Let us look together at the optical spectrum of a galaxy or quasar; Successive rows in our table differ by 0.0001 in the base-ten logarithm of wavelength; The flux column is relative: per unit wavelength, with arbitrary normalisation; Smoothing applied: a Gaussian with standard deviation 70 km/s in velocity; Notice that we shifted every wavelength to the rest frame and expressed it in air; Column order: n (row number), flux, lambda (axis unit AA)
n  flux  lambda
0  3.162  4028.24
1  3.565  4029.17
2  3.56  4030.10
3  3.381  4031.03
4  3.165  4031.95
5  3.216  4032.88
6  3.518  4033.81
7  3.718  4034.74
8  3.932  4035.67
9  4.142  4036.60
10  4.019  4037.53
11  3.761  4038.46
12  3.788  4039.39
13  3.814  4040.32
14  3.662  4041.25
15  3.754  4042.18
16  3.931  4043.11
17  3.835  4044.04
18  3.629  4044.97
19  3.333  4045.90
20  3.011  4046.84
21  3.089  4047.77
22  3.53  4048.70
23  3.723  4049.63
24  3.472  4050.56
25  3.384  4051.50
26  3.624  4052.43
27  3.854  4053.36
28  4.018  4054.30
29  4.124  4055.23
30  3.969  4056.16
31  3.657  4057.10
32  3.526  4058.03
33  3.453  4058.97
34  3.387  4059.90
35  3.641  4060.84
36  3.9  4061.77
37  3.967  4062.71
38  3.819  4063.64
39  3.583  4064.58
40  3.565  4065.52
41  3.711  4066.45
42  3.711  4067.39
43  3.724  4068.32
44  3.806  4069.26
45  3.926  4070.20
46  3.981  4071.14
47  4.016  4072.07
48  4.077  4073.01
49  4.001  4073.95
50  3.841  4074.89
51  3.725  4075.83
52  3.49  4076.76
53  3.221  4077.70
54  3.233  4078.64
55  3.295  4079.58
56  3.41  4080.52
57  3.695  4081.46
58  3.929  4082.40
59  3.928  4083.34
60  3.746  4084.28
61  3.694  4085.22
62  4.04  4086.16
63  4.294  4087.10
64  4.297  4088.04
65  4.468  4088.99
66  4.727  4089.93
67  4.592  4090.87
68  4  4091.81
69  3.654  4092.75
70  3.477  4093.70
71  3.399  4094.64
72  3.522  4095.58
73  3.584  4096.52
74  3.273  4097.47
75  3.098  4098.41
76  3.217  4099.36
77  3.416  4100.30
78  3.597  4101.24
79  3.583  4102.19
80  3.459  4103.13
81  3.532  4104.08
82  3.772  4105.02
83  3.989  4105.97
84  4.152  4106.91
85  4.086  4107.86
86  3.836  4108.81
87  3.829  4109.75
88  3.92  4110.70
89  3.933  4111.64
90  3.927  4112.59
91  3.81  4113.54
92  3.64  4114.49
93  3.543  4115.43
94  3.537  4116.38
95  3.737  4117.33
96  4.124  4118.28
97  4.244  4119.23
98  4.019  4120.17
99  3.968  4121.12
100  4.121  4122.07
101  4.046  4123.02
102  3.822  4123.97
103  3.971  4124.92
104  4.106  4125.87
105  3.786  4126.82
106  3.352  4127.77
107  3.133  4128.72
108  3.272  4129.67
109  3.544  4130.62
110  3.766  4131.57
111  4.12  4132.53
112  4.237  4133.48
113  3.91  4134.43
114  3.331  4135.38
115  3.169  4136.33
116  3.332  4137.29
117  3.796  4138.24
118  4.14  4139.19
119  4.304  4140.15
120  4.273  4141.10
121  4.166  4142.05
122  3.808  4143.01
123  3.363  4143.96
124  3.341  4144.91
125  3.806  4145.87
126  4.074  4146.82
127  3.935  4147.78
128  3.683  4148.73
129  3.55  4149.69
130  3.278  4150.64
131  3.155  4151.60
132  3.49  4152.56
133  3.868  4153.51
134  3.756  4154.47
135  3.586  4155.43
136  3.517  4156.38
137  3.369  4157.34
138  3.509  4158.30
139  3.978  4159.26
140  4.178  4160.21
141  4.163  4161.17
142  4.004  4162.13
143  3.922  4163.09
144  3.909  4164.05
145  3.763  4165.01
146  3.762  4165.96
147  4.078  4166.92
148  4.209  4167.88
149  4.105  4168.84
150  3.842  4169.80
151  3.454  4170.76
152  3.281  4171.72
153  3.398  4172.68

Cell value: -1.4 AA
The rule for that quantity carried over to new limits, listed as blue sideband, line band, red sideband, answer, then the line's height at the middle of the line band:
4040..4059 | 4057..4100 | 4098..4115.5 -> -0.8 AA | 3.67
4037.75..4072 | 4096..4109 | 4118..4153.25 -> 0.4 AA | 3.74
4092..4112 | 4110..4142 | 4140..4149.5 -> -0.5 AA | 3.76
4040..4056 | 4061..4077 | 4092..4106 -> -1.0 AA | 3.58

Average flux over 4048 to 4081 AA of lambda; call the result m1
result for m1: 3.69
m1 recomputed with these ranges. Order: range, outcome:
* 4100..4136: 3.79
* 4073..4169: 3.78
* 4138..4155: 3.76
